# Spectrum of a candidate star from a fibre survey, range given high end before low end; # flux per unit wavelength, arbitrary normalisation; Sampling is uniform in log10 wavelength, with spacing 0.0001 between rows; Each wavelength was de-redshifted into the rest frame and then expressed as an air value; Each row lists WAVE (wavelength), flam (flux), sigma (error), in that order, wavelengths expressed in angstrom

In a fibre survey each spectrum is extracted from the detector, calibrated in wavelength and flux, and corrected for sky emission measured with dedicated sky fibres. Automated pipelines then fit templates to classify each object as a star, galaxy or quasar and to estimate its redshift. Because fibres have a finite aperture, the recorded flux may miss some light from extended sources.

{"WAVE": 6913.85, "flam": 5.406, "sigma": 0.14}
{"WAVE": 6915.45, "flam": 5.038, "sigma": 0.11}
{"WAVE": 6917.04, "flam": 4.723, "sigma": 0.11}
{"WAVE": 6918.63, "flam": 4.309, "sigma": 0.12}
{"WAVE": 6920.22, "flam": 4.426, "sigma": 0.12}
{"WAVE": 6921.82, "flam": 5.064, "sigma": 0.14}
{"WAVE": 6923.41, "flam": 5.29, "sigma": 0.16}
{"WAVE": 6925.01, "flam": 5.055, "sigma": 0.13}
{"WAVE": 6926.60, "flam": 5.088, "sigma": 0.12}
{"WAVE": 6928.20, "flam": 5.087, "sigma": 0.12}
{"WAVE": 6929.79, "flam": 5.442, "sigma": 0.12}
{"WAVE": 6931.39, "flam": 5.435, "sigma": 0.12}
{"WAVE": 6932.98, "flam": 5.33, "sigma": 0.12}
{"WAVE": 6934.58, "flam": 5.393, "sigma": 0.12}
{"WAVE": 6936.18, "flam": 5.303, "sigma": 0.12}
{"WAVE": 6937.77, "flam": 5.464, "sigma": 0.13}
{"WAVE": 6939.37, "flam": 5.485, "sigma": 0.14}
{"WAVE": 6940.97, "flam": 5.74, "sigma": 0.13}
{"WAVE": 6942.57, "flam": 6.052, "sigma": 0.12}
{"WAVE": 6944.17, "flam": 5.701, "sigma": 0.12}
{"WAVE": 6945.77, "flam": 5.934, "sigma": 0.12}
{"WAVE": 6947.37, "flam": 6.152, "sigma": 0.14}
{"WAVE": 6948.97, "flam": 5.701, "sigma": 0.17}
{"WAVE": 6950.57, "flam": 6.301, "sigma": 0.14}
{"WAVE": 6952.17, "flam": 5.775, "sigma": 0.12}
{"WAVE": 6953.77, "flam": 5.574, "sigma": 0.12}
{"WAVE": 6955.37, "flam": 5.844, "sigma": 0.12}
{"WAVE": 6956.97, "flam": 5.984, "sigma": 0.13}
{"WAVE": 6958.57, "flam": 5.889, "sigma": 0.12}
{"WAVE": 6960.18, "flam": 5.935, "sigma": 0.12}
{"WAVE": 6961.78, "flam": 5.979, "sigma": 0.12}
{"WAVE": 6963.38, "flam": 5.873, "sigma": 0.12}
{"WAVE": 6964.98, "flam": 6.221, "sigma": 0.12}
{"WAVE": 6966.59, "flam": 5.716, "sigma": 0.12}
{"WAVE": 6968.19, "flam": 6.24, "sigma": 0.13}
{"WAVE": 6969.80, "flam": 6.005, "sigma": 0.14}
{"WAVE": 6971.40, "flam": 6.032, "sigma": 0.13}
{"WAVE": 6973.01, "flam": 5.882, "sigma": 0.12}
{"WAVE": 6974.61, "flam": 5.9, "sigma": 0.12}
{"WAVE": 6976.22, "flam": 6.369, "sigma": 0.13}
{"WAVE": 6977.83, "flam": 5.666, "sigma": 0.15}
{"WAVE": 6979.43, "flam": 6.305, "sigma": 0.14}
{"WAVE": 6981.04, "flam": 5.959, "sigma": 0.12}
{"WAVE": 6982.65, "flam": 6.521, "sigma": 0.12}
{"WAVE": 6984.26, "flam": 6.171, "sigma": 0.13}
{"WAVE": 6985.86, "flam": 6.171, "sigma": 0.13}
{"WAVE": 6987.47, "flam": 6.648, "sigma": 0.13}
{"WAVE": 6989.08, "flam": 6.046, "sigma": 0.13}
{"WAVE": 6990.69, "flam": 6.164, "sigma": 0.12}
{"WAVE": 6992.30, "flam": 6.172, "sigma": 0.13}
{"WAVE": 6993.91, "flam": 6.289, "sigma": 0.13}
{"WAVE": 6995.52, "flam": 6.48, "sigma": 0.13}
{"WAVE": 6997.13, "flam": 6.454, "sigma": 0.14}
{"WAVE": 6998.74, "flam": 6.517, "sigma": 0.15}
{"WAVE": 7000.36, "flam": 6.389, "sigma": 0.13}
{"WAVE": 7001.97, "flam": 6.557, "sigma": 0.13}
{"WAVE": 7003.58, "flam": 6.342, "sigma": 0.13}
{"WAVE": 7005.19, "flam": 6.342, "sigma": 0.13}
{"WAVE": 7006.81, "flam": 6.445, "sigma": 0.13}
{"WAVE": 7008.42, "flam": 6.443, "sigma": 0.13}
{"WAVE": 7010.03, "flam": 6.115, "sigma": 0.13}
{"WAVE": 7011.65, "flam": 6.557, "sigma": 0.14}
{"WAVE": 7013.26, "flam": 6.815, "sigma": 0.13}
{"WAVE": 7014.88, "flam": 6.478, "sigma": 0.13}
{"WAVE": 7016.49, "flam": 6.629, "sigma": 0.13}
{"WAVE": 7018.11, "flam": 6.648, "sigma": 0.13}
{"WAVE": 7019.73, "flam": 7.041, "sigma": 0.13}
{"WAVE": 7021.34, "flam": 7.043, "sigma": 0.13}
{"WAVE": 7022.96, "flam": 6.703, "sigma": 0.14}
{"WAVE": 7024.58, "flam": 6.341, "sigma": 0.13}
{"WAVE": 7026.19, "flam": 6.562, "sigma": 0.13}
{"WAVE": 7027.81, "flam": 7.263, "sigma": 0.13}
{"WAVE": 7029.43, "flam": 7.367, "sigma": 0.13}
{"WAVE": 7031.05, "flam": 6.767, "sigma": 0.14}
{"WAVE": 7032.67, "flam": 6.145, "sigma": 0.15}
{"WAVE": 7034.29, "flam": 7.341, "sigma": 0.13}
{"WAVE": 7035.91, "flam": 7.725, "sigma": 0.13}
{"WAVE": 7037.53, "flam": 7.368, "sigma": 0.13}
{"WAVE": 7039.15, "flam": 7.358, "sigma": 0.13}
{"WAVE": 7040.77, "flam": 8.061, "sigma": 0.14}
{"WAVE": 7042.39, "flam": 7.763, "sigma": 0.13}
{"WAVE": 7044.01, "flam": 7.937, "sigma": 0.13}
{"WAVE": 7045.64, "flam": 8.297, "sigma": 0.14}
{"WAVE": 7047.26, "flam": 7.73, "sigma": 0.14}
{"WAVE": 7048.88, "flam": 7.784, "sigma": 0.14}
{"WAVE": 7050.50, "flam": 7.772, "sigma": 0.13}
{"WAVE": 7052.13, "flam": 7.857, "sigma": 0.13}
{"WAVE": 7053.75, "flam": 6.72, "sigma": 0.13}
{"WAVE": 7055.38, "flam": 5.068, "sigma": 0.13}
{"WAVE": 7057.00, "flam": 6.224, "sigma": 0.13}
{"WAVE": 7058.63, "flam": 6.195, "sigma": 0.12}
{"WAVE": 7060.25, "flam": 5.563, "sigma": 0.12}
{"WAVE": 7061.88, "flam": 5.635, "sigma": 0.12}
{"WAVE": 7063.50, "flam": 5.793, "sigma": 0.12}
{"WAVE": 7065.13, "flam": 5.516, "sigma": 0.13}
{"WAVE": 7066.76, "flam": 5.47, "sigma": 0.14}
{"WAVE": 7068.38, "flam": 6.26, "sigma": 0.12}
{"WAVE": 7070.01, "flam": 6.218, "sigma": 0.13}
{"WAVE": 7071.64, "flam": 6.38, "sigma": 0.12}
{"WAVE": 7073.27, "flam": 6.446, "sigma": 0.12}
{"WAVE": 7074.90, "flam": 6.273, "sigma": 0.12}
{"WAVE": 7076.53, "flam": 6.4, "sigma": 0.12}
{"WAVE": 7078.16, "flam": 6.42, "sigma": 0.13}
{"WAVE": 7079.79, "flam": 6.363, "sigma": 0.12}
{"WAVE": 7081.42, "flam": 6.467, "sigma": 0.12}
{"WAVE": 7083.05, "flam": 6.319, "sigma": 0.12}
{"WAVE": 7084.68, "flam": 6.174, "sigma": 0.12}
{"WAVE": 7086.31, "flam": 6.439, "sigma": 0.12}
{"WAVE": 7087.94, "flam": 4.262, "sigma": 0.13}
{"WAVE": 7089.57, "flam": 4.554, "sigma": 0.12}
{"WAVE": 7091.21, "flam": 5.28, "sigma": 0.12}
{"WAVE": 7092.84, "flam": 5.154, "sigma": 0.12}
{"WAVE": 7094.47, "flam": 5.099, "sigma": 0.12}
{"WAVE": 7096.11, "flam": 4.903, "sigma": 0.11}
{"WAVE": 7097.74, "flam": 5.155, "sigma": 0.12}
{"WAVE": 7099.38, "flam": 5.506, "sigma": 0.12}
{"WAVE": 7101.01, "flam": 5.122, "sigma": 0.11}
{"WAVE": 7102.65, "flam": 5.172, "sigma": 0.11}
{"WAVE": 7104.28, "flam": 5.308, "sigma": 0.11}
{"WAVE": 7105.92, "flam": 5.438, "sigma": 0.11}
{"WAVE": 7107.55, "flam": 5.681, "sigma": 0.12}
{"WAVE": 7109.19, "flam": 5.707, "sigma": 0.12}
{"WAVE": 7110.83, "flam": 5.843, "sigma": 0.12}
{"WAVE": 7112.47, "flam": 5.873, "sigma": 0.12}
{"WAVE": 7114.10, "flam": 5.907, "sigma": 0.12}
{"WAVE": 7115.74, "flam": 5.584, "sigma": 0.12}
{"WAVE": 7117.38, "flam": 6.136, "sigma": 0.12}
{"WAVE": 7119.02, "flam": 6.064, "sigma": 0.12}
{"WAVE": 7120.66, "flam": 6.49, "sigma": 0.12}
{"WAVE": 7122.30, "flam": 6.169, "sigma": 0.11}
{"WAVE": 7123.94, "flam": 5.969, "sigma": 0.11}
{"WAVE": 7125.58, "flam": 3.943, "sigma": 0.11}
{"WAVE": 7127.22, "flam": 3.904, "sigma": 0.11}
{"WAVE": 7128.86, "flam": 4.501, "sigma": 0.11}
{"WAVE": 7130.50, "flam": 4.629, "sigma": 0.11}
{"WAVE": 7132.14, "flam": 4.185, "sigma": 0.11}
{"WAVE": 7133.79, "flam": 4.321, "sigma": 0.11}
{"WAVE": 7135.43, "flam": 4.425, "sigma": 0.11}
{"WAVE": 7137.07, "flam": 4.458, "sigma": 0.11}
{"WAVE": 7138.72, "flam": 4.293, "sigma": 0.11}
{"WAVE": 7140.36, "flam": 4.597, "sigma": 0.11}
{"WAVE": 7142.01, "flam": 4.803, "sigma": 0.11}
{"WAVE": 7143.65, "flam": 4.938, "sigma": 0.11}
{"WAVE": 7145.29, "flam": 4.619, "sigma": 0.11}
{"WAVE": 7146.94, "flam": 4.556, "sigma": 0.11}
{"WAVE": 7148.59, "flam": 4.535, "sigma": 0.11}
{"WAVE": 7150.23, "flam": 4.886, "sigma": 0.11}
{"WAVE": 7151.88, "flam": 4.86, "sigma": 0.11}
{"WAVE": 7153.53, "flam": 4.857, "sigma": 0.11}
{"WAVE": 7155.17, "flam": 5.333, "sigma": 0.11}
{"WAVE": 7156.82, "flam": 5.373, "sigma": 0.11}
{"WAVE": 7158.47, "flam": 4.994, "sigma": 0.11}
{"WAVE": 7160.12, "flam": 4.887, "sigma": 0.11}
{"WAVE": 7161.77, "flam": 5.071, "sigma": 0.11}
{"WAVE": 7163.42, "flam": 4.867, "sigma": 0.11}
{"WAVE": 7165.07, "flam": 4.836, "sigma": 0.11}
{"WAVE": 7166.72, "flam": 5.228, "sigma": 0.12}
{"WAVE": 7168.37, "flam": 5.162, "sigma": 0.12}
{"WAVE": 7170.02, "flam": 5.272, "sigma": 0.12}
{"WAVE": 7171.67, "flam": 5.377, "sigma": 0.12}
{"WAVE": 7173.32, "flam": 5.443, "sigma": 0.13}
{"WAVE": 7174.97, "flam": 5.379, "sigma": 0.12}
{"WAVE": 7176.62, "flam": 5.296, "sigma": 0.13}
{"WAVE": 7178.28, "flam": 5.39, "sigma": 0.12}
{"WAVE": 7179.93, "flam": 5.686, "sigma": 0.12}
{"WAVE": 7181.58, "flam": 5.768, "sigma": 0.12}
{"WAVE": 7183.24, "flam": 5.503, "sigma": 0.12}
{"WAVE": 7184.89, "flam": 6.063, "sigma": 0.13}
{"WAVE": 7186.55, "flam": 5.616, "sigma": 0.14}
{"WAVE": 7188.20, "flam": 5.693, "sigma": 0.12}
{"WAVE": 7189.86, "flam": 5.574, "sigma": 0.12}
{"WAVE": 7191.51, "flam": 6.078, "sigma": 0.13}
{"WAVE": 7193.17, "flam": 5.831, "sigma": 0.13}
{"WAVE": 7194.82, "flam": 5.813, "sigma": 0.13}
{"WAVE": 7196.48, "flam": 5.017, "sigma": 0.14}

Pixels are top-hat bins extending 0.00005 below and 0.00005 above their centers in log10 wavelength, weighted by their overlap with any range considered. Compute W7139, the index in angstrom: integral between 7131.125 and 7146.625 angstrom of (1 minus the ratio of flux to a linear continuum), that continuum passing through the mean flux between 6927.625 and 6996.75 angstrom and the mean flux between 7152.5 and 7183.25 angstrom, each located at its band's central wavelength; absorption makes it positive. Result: 2.4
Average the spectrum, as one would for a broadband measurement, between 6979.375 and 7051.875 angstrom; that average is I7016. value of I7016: 6.81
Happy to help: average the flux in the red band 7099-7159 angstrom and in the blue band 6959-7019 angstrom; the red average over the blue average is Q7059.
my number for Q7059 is 0.82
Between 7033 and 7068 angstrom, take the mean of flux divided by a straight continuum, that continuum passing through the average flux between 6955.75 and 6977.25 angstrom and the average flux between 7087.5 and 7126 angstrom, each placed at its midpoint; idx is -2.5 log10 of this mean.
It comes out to -0.21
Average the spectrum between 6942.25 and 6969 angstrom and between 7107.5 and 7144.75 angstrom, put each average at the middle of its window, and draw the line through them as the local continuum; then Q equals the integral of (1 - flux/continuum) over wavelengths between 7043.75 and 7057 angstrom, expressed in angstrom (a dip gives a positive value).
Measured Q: -4.4 angstrom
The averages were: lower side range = 5.93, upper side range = 5.13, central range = 7.3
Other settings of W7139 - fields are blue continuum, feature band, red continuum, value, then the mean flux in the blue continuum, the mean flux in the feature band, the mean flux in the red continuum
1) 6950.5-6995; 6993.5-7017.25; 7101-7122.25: -1.9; 6.06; 6.46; 5.76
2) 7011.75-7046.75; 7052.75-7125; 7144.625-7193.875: 6.1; 7.12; 5.79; 5.27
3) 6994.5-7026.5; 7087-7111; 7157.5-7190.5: 2.8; 6.54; 5.2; 5.35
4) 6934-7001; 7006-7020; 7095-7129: -1.7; 6.01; 6.55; 5.46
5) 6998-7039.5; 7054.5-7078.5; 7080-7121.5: 0.3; 6.74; 5.98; 5.6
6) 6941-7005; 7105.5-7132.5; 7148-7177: -0.5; 6.1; 5.43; 5.09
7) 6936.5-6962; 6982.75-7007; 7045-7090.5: -1.4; 5.83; 6.35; 6.3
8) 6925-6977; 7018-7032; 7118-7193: -3.4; 5.77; 6.86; 5.12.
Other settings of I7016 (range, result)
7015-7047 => 7.17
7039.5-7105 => 6.18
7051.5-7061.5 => 6.21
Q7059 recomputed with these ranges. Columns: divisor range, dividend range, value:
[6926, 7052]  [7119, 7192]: 0.80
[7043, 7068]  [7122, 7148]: 0.69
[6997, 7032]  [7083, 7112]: 0.81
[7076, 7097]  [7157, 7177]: 0.91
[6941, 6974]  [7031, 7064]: 1.18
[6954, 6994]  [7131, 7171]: 0.79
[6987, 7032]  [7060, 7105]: 0.87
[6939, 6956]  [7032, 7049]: 1.30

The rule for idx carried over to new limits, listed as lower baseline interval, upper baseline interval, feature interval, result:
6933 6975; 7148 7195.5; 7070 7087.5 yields -0.14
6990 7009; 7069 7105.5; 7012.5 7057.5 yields -0.17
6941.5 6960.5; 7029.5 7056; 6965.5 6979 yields 0.04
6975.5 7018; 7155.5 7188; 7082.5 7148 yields 0.10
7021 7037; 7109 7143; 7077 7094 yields 0.03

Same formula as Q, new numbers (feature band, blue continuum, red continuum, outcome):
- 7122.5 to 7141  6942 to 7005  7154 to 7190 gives 3.3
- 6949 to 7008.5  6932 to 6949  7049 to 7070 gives -3.1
